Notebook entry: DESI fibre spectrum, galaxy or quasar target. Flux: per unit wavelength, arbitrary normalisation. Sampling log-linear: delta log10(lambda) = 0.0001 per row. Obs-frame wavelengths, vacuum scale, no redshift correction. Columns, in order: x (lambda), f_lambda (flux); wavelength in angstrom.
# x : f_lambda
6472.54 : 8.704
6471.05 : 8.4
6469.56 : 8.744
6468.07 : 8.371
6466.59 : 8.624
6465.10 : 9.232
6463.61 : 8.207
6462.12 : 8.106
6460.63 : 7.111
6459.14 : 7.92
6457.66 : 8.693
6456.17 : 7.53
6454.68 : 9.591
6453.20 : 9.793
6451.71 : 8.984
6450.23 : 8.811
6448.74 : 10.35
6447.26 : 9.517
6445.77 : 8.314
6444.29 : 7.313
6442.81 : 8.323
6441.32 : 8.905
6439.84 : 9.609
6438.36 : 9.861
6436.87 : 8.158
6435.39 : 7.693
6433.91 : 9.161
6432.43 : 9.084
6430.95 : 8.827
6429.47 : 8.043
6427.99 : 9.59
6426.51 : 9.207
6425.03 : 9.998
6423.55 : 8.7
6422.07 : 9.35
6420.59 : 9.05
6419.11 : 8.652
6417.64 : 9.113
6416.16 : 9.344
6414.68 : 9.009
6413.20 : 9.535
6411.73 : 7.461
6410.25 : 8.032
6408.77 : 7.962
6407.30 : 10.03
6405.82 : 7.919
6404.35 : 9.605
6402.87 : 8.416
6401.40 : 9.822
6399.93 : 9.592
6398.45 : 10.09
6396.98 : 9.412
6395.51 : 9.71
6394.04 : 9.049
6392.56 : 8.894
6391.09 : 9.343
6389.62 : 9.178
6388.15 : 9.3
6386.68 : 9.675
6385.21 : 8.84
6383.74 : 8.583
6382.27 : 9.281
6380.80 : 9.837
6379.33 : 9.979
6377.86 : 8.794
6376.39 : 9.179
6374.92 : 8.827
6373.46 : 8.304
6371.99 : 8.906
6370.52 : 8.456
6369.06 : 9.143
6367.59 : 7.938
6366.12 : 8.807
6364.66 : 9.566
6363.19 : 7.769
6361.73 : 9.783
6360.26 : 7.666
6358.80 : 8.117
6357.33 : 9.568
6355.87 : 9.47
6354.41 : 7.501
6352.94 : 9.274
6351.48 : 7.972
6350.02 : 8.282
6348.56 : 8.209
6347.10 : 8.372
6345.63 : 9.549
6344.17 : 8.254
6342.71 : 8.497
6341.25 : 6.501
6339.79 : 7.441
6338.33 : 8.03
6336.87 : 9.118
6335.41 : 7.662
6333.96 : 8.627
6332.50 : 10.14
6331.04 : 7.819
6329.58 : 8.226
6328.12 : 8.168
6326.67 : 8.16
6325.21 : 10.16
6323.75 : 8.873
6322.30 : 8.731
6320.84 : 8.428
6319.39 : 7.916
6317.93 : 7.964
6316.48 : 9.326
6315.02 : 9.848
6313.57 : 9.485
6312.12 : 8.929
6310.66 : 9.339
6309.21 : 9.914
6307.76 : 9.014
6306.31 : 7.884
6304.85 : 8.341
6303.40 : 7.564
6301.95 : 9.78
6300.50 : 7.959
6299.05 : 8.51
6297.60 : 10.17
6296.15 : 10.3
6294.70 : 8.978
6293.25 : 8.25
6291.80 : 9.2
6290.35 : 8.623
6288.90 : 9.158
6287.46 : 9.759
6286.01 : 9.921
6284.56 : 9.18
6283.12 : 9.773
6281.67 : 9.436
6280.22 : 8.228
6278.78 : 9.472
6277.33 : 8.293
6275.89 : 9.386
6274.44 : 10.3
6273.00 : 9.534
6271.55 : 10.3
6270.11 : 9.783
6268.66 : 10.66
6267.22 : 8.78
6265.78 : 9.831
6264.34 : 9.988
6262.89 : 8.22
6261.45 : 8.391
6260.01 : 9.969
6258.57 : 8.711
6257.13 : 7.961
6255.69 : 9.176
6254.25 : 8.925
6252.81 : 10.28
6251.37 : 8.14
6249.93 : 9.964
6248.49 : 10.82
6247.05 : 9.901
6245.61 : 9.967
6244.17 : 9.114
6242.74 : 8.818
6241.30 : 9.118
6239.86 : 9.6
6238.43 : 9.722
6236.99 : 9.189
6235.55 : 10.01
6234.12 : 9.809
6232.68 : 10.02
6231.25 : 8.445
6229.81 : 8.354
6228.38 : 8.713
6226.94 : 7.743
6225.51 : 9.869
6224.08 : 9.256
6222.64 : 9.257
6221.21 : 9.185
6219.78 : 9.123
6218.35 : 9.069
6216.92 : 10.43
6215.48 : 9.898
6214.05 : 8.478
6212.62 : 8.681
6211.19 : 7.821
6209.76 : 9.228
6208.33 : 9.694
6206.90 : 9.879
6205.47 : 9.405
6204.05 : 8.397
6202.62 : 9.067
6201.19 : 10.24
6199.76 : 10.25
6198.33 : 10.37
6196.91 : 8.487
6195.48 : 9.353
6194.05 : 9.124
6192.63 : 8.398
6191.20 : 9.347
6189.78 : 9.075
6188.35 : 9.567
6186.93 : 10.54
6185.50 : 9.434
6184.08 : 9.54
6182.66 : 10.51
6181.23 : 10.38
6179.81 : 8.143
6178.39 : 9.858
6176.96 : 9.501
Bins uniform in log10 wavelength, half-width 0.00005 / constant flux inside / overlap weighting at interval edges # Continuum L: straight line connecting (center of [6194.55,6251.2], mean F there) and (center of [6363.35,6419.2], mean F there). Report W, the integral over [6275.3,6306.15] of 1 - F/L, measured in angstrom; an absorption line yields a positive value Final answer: 0.6 angstrom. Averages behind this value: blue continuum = 9.34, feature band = 9.04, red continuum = 9.03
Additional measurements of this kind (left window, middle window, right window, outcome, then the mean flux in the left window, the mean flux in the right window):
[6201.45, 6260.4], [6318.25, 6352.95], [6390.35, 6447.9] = 2.60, 9.25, 8.96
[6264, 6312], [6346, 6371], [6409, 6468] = 1.19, 9.25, 8.78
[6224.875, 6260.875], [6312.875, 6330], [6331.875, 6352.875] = -0.46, 9.29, 8.36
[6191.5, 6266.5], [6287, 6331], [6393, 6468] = 1.15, 9.27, 8.88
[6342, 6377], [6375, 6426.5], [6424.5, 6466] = -2.55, 8.64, 8.78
